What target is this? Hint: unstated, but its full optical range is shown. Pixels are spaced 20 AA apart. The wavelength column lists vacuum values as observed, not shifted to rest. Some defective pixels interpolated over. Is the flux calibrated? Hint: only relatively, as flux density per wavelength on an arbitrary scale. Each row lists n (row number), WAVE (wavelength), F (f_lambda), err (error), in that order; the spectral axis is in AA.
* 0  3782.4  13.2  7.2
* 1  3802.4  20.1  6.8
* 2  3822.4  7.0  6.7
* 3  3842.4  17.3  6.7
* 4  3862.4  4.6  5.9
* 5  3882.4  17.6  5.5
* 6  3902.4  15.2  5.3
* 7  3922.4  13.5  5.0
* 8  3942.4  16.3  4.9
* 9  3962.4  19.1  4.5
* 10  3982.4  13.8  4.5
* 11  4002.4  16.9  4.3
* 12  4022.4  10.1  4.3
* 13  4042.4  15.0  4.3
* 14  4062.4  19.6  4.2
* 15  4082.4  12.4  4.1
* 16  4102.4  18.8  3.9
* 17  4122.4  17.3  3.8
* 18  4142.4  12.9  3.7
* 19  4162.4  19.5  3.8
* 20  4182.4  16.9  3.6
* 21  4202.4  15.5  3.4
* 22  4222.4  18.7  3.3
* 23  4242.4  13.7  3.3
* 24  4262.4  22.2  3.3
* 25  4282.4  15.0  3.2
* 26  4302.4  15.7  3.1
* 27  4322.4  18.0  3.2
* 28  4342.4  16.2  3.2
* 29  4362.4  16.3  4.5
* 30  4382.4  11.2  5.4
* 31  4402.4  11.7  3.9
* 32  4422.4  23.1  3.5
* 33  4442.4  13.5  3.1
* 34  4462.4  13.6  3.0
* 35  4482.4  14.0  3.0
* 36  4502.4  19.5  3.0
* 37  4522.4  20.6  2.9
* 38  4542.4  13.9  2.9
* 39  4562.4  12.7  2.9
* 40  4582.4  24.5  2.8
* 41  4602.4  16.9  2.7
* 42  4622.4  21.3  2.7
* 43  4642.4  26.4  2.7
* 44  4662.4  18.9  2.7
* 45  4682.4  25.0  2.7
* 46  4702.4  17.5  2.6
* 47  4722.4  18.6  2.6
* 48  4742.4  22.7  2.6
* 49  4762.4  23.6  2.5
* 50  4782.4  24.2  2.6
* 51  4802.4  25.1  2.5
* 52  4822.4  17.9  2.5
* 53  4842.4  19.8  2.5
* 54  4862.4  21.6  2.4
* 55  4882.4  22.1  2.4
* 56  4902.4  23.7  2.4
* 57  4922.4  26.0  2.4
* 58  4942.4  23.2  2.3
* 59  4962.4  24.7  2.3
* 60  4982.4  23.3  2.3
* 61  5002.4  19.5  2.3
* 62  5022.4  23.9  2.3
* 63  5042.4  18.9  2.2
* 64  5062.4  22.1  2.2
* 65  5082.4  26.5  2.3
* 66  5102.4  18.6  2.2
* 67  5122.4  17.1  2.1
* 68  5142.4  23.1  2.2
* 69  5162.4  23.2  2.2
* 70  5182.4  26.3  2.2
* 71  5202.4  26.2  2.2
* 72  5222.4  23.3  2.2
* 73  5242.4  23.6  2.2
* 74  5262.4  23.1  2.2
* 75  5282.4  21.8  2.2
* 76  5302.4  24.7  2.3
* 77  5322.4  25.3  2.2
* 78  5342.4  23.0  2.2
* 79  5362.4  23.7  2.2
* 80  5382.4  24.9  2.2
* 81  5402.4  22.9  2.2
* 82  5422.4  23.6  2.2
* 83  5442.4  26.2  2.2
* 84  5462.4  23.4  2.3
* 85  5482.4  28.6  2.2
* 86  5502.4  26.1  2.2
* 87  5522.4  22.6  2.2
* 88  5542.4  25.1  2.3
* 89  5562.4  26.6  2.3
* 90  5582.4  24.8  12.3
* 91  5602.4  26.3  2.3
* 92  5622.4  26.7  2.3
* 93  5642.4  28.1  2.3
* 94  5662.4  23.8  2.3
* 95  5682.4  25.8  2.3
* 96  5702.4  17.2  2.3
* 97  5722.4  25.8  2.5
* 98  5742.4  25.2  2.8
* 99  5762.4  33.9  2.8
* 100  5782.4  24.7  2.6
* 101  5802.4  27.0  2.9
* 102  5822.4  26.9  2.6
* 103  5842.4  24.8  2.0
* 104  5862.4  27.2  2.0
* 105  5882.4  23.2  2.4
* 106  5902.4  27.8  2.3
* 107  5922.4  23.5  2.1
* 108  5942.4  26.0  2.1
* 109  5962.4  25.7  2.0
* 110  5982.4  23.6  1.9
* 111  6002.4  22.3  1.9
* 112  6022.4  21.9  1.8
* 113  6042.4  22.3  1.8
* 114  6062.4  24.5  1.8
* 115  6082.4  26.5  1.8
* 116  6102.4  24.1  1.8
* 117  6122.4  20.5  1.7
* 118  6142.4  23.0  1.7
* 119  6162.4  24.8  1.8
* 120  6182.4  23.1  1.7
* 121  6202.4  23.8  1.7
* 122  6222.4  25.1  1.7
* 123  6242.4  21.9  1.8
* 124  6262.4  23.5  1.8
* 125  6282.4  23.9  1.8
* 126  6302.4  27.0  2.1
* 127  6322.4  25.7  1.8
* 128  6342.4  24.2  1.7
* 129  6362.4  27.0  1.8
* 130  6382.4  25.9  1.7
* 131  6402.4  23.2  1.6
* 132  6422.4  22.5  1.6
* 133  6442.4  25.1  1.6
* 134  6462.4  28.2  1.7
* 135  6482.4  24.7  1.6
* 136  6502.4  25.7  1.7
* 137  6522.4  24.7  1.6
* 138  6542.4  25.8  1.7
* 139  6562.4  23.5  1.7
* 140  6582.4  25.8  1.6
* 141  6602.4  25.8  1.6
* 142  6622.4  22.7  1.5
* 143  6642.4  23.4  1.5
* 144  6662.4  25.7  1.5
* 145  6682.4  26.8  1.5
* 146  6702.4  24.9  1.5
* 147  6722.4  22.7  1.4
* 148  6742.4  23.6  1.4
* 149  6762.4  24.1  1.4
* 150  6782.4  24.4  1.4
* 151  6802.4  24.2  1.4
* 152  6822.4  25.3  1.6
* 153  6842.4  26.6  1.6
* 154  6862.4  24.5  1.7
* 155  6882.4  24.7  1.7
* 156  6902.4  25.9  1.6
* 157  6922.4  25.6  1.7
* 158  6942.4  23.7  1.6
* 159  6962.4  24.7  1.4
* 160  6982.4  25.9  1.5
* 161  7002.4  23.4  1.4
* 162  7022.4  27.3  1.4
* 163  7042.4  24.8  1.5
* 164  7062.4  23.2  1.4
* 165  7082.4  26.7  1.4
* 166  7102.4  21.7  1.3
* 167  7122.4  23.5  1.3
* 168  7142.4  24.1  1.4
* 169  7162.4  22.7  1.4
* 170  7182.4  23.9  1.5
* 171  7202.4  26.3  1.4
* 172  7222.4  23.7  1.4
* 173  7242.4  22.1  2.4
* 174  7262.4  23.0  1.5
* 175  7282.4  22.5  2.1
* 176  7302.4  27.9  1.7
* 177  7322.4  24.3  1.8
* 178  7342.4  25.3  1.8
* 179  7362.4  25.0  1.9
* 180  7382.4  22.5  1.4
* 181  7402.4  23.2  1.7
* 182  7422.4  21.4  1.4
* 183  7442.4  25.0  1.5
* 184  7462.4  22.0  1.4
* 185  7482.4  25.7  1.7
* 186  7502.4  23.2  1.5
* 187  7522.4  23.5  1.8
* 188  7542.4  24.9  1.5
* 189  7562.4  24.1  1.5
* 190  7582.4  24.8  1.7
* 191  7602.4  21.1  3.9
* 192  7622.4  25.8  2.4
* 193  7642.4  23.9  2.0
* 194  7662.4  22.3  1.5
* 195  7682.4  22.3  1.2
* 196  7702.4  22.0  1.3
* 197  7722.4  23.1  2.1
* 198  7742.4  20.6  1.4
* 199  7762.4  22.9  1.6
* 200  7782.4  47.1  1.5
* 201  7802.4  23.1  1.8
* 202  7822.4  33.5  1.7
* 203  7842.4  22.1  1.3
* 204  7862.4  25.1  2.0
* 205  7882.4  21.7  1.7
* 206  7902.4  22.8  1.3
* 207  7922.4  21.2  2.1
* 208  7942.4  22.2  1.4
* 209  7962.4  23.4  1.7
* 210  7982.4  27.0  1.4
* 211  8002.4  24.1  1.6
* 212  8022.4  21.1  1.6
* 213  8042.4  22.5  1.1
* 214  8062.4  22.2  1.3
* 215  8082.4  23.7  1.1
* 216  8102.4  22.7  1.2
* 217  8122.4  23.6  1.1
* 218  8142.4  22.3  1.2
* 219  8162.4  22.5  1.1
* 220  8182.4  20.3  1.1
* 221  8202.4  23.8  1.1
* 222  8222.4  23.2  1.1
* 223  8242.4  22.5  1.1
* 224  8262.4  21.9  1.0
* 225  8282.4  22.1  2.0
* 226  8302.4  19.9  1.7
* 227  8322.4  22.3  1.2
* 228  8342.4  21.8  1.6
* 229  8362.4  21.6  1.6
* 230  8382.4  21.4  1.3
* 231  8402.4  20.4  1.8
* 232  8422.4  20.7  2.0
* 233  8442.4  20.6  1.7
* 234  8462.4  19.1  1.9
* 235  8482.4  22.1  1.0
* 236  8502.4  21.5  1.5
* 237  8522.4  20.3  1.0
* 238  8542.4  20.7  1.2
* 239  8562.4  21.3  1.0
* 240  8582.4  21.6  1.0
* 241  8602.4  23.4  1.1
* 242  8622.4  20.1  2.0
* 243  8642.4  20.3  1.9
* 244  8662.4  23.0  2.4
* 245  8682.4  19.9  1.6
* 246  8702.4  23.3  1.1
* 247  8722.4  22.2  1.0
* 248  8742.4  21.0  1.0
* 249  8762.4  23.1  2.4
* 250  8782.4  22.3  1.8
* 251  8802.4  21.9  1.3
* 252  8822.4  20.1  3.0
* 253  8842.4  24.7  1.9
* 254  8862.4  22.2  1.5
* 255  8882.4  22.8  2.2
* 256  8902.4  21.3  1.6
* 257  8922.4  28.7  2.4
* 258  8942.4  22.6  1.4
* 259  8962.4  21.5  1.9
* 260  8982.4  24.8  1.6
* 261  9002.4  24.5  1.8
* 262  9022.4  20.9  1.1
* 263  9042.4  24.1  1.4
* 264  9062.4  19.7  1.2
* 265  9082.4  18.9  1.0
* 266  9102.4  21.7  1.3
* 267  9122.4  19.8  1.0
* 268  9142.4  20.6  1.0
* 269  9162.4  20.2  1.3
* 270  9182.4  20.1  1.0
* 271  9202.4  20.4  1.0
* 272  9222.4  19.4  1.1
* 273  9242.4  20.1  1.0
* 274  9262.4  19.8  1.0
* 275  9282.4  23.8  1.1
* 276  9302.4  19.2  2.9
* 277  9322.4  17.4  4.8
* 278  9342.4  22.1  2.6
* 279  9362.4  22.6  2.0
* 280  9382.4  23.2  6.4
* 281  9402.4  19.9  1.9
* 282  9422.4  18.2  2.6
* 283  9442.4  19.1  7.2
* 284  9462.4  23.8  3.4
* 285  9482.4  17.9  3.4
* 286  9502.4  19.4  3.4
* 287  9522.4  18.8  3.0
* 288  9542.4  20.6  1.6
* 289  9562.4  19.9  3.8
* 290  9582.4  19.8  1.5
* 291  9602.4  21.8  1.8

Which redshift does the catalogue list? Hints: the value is 0.187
